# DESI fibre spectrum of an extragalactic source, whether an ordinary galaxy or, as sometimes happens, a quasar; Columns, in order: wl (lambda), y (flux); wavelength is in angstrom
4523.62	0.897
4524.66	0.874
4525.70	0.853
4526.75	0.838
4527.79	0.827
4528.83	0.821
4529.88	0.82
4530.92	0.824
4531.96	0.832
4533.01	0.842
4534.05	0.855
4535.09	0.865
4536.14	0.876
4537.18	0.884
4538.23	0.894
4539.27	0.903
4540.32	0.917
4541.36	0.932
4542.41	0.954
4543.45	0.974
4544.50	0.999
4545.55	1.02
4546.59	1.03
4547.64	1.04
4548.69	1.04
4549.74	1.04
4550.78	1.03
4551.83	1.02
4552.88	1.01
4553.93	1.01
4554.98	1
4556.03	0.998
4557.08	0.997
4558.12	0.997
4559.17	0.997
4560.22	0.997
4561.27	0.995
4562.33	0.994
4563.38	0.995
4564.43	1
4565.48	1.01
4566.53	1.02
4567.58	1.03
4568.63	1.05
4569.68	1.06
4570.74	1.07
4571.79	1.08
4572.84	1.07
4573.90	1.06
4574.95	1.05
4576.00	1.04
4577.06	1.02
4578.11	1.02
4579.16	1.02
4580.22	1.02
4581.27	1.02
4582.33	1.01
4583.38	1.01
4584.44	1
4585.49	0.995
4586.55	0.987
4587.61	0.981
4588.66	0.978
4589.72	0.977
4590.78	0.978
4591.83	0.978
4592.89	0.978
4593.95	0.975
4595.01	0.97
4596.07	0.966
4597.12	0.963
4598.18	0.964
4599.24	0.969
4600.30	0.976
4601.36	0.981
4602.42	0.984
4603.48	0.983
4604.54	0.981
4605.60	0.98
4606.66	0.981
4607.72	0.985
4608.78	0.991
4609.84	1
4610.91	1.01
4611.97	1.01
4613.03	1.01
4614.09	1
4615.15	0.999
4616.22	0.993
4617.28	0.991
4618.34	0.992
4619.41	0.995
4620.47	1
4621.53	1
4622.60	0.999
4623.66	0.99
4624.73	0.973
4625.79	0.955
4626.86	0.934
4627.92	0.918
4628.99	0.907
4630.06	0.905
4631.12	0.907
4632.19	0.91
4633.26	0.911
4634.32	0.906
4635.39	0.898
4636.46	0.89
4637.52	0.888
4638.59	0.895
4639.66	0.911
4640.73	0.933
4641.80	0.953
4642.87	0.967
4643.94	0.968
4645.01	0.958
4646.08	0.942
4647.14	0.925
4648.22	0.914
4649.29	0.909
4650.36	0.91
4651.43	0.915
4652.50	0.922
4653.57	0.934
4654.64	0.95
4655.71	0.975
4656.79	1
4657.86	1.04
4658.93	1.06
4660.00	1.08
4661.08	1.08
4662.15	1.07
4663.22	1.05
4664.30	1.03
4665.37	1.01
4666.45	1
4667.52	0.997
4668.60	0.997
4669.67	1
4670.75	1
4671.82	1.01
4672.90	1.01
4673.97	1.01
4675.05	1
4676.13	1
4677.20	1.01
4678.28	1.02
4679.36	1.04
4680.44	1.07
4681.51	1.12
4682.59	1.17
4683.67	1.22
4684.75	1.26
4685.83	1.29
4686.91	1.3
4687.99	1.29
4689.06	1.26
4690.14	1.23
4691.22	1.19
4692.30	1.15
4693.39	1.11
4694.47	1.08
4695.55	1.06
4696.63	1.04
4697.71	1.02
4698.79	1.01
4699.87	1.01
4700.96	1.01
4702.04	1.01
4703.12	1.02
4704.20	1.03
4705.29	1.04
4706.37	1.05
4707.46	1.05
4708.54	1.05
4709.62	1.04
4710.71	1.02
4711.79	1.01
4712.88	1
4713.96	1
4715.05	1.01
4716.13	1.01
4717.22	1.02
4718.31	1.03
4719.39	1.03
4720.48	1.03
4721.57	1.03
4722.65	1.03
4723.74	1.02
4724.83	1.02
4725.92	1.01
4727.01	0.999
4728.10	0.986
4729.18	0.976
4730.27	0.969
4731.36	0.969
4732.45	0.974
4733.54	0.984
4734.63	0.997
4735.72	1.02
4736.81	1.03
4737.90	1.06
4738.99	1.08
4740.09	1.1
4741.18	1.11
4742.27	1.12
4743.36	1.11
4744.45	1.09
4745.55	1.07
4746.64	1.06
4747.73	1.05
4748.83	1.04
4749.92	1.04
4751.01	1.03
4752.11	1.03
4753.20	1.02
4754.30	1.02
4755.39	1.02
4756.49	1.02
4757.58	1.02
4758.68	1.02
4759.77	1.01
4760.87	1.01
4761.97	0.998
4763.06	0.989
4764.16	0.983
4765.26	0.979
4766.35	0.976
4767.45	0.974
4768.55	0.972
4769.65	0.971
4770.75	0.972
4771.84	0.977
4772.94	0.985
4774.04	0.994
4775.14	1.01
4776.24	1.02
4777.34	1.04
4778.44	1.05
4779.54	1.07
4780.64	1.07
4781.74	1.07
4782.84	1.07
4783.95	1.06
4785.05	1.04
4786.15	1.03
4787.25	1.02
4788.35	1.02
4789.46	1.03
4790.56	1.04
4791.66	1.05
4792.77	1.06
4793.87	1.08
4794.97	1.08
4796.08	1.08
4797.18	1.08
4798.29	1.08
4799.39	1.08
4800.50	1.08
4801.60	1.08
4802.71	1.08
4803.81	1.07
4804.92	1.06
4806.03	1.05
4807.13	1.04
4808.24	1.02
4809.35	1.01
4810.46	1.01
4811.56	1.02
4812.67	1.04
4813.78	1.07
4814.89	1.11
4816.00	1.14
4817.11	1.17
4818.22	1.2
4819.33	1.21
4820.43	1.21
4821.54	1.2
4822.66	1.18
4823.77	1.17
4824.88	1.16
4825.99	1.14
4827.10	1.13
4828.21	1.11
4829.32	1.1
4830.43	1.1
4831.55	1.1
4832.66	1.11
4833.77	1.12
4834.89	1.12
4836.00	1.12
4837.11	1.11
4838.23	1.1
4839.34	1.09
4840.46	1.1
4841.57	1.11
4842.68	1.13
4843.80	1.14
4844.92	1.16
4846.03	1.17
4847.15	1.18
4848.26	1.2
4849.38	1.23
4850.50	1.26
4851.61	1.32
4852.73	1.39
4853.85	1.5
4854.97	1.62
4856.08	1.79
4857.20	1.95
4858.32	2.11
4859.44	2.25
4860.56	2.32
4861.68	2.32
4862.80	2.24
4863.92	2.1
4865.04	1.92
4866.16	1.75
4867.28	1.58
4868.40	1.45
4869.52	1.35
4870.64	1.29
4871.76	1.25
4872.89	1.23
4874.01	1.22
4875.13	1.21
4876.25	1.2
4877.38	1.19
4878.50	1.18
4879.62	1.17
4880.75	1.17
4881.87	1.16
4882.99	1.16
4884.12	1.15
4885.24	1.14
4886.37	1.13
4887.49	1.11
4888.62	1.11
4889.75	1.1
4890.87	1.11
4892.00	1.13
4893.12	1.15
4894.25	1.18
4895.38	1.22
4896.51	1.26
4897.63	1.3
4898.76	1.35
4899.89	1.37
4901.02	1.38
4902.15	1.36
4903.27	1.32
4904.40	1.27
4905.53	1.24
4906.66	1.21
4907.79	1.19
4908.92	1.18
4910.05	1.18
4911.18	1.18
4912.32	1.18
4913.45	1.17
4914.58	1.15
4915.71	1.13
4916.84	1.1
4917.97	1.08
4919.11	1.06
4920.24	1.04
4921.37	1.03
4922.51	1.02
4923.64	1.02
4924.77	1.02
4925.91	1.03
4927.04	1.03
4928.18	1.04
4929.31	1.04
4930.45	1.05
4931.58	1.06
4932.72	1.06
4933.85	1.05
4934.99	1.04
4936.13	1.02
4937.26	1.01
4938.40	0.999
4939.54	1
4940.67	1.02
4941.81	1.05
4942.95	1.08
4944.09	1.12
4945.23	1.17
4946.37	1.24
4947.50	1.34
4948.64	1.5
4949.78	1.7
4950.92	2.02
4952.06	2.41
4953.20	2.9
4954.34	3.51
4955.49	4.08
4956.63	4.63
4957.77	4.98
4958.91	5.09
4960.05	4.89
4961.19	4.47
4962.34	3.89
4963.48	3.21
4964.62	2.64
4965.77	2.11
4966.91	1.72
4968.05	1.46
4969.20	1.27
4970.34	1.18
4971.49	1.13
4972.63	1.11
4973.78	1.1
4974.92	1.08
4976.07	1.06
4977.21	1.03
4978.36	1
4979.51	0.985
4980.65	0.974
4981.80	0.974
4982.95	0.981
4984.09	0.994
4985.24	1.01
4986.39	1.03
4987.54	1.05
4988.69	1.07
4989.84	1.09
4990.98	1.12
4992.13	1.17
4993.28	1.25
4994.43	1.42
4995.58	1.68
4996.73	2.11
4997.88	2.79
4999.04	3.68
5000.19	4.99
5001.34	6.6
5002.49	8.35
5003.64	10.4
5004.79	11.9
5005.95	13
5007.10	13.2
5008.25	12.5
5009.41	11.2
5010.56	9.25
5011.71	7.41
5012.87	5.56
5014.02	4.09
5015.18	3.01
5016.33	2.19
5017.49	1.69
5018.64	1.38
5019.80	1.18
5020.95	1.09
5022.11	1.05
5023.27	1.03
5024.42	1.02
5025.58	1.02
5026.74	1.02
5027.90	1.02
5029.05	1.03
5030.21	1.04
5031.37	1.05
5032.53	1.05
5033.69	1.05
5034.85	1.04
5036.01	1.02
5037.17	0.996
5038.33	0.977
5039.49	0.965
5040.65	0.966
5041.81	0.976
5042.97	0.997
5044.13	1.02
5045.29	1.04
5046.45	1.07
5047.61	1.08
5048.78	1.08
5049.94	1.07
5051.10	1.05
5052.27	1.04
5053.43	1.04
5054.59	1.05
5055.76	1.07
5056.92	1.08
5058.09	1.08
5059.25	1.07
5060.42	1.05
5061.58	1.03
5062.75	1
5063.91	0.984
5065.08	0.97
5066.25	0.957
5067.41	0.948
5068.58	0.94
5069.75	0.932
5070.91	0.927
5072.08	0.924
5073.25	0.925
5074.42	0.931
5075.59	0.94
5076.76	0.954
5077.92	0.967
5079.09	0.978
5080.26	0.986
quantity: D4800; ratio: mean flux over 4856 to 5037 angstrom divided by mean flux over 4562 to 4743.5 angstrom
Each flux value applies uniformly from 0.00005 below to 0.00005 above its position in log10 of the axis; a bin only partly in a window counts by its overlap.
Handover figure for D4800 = 2.11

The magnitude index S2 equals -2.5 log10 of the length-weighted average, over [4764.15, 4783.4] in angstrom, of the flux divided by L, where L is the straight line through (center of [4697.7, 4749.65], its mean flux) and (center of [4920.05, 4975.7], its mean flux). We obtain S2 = 0.20 mag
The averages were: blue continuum 1.03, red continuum 1.85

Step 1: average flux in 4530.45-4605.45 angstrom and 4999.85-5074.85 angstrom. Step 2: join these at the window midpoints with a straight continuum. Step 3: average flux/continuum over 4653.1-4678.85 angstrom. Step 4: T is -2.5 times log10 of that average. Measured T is 0.30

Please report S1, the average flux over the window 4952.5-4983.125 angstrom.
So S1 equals 2.37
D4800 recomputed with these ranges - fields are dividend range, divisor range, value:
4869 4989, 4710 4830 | 1.41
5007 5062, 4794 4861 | 1.80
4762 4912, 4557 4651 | 1.24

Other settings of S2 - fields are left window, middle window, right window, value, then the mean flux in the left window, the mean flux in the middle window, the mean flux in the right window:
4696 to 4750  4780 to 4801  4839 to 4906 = 0.12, 1.03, 1.06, 1.38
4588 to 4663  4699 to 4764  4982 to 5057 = 0.38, 0.967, 1.03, 2.82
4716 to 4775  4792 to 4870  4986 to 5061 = 0.23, 1.02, 1.29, 2.82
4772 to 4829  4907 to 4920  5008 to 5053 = 0.38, 1.08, 1.14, 2.18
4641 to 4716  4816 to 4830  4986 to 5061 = 0.47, 1.04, 1.16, 2.82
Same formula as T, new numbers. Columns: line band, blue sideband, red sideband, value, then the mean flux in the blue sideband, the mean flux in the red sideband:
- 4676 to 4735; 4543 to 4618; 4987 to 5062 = 0.38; 1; 2.82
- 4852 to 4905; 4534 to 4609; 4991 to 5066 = 0.47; 0.993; 2.82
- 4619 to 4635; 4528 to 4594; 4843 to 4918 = 0.12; 0.982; 1.36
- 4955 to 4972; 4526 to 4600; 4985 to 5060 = -0.21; 0.977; 2.82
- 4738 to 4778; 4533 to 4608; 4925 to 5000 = 0.31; 0.991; 1.77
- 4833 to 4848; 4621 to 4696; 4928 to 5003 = 0.38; 1.02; 2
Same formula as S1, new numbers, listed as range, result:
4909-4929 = 1.09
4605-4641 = 0.958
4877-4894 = 1.14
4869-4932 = 1.17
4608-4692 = 1.01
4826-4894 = 1.34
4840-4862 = 1.51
